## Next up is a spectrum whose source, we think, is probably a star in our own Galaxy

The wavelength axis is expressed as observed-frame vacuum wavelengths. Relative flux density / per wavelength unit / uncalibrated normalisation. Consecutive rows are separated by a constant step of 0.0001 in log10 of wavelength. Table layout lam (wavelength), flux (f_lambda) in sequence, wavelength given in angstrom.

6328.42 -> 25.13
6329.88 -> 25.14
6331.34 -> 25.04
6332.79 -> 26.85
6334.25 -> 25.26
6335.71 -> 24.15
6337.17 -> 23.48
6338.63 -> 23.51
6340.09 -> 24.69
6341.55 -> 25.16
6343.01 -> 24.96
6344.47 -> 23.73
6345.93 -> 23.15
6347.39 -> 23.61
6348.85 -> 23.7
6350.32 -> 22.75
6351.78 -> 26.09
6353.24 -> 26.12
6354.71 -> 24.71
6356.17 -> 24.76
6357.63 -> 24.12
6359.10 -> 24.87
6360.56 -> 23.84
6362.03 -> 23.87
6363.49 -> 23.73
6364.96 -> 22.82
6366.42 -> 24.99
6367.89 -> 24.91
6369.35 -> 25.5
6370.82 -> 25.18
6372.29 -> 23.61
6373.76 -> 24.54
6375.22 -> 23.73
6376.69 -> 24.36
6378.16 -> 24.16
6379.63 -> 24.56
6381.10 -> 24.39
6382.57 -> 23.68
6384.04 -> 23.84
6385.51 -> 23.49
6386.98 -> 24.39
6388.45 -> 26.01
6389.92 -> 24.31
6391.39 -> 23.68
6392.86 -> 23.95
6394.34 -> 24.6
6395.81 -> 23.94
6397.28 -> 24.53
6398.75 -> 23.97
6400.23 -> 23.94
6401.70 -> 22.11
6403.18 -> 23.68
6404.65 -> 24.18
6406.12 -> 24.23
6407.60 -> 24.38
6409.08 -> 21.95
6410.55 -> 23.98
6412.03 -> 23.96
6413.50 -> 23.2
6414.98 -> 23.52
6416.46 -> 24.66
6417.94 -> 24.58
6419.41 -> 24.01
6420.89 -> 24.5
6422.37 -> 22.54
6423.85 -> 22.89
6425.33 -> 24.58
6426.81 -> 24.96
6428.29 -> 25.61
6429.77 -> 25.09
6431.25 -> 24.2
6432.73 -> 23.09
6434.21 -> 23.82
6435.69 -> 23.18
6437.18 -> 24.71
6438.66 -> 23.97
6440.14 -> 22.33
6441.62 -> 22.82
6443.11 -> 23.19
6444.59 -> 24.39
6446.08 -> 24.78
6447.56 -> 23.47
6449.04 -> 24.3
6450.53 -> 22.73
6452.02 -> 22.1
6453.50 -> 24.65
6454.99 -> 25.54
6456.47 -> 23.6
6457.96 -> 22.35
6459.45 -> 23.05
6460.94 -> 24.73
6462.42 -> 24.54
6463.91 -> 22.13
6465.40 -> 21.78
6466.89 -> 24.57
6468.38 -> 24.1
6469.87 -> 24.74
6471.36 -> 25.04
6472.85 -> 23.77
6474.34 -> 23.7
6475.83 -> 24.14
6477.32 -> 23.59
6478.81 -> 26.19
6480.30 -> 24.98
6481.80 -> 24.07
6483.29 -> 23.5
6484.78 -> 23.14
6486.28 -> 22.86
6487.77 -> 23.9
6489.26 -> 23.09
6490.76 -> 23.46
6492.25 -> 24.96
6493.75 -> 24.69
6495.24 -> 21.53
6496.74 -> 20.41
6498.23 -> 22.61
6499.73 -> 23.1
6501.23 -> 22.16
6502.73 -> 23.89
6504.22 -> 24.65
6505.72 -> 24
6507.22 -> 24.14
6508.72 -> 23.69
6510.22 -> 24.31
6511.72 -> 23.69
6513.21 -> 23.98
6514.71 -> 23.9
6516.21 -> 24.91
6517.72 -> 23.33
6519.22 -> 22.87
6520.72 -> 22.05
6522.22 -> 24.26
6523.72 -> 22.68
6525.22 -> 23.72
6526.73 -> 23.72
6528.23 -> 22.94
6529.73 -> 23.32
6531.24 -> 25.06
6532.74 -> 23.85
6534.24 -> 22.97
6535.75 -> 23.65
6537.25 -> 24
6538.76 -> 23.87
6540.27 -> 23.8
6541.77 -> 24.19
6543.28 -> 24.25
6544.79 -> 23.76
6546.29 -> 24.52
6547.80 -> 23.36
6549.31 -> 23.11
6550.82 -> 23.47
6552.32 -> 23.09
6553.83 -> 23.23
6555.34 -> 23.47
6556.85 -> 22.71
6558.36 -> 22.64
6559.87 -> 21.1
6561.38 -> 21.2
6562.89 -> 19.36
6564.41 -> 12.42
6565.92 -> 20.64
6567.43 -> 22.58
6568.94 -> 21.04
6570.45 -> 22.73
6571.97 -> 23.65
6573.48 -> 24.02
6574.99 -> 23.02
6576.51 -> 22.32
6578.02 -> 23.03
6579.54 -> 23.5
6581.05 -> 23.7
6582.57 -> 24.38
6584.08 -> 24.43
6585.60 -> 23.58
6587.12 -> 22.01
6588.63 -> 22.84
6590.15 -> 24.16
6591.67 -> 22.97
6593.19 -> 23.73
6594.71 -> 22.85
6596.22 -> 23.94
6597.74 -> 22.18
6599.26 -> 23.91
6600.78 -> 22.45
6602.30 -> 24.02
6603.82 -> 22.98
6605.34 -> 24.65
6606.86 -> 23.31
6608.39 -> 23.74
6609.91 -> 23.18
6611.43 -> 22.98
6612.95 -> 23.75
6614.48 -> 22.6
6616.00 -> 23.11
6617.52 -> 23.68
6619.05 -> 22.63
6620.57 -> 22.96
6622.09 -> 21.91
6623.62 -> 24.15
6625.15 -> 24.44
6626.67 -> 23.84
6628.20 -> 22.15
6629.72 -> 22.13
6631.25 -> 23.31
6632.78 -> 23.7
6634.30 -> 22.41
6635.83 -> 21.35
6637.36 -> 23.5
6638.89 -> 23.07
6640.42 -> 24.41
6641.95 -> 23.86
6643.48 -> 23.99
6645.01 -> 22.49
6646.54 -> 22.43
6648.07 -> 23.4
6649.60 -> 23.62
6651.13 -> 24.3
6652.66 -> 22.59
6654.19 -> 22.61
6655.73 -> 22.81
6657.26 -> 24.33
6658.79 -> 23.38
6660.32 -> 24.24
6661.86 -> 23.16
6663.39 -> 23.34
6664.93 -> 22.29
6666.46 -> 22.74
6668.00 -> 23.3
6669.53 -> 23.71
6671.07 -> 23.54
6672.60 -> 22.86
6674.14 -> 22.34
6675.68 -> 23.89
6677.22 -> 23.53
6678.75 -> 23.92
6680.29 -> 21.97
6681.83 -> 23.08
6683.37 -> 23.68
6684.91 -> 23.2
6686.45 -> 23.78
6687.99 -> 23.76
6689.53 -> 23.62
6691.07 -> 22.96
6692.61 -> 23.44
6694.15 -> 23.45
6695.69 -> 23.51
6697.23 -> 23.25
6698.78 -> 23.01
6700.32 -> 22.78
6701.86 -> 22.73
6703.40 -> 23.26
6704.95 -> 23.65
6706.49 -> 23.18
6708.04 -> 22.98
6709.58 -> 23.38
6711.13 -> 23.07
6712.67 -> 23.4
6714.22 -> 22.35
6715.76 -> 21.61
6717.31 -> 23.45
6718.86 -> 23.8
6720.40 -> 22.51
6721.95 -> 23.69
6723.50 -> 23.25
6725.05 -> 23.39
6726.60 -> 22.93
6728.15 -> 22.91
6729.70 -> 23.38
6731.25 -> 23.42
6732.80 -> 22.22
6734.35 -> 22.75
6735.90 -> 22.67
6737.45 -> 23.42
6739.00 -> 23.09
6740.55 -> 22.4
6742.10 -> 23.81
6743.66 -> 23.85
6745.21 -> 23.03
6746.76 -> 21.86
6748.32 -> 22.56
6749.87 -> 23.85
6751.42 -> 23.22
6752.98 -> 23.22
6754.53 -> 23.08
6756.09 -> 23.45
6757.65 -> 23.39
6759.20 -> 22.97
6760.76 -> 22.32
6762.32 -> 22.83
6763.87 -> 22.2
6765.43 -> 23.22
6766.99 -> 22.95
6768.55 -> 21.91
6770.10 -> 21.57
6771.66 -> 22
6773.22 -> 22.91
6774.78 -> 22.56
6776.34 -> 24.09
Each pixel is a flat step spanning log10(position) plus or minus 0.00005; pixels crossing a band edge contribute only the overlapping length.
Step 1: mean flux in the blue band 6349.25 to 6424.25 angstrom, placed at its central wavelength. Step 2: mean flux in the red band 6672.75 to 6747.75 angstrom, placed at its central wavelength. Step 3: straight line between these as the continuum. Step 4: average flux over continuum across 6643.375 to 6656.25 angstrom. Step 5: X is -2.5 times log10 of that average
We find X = 0.010 mag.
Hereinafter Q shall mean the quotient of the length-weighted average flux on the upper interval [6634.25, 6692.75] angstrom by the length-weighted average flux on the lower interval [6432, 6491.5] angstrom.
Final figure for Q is 0.98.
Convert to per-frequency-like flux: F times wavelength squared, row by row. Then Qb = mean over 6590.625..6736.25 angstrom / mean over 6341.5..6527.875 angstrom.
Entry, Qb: 1.0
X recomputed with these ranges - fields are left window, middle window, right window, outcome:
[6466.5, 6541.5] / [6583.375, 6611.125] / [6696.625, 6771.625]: 0.00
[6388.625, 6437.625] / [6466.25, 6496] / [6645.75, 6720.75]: -0.01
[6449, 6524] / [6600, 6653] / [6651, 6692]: 0.01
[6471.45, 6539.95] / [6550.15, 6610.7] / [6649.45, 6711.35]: 0.04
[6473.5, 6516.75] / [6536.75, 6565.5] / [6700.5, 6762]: 0.05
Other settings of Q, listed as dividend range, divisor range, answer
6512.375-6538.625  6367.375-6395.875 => 0.97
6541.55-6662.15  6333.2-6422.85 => 0.95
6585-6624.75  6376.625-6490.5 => 0.97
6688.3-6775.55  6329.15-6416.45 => 0.95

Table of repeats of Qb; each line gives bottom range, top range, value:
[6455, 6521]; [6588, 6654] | 1.02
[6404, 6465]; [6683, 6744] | 1.06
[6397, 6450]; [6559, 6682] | 1.02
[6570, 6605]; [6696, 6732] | 1.03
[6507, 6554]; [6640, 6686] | 1.02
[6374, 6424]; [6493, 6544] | 1.02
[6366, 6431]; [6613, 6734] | 1.04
